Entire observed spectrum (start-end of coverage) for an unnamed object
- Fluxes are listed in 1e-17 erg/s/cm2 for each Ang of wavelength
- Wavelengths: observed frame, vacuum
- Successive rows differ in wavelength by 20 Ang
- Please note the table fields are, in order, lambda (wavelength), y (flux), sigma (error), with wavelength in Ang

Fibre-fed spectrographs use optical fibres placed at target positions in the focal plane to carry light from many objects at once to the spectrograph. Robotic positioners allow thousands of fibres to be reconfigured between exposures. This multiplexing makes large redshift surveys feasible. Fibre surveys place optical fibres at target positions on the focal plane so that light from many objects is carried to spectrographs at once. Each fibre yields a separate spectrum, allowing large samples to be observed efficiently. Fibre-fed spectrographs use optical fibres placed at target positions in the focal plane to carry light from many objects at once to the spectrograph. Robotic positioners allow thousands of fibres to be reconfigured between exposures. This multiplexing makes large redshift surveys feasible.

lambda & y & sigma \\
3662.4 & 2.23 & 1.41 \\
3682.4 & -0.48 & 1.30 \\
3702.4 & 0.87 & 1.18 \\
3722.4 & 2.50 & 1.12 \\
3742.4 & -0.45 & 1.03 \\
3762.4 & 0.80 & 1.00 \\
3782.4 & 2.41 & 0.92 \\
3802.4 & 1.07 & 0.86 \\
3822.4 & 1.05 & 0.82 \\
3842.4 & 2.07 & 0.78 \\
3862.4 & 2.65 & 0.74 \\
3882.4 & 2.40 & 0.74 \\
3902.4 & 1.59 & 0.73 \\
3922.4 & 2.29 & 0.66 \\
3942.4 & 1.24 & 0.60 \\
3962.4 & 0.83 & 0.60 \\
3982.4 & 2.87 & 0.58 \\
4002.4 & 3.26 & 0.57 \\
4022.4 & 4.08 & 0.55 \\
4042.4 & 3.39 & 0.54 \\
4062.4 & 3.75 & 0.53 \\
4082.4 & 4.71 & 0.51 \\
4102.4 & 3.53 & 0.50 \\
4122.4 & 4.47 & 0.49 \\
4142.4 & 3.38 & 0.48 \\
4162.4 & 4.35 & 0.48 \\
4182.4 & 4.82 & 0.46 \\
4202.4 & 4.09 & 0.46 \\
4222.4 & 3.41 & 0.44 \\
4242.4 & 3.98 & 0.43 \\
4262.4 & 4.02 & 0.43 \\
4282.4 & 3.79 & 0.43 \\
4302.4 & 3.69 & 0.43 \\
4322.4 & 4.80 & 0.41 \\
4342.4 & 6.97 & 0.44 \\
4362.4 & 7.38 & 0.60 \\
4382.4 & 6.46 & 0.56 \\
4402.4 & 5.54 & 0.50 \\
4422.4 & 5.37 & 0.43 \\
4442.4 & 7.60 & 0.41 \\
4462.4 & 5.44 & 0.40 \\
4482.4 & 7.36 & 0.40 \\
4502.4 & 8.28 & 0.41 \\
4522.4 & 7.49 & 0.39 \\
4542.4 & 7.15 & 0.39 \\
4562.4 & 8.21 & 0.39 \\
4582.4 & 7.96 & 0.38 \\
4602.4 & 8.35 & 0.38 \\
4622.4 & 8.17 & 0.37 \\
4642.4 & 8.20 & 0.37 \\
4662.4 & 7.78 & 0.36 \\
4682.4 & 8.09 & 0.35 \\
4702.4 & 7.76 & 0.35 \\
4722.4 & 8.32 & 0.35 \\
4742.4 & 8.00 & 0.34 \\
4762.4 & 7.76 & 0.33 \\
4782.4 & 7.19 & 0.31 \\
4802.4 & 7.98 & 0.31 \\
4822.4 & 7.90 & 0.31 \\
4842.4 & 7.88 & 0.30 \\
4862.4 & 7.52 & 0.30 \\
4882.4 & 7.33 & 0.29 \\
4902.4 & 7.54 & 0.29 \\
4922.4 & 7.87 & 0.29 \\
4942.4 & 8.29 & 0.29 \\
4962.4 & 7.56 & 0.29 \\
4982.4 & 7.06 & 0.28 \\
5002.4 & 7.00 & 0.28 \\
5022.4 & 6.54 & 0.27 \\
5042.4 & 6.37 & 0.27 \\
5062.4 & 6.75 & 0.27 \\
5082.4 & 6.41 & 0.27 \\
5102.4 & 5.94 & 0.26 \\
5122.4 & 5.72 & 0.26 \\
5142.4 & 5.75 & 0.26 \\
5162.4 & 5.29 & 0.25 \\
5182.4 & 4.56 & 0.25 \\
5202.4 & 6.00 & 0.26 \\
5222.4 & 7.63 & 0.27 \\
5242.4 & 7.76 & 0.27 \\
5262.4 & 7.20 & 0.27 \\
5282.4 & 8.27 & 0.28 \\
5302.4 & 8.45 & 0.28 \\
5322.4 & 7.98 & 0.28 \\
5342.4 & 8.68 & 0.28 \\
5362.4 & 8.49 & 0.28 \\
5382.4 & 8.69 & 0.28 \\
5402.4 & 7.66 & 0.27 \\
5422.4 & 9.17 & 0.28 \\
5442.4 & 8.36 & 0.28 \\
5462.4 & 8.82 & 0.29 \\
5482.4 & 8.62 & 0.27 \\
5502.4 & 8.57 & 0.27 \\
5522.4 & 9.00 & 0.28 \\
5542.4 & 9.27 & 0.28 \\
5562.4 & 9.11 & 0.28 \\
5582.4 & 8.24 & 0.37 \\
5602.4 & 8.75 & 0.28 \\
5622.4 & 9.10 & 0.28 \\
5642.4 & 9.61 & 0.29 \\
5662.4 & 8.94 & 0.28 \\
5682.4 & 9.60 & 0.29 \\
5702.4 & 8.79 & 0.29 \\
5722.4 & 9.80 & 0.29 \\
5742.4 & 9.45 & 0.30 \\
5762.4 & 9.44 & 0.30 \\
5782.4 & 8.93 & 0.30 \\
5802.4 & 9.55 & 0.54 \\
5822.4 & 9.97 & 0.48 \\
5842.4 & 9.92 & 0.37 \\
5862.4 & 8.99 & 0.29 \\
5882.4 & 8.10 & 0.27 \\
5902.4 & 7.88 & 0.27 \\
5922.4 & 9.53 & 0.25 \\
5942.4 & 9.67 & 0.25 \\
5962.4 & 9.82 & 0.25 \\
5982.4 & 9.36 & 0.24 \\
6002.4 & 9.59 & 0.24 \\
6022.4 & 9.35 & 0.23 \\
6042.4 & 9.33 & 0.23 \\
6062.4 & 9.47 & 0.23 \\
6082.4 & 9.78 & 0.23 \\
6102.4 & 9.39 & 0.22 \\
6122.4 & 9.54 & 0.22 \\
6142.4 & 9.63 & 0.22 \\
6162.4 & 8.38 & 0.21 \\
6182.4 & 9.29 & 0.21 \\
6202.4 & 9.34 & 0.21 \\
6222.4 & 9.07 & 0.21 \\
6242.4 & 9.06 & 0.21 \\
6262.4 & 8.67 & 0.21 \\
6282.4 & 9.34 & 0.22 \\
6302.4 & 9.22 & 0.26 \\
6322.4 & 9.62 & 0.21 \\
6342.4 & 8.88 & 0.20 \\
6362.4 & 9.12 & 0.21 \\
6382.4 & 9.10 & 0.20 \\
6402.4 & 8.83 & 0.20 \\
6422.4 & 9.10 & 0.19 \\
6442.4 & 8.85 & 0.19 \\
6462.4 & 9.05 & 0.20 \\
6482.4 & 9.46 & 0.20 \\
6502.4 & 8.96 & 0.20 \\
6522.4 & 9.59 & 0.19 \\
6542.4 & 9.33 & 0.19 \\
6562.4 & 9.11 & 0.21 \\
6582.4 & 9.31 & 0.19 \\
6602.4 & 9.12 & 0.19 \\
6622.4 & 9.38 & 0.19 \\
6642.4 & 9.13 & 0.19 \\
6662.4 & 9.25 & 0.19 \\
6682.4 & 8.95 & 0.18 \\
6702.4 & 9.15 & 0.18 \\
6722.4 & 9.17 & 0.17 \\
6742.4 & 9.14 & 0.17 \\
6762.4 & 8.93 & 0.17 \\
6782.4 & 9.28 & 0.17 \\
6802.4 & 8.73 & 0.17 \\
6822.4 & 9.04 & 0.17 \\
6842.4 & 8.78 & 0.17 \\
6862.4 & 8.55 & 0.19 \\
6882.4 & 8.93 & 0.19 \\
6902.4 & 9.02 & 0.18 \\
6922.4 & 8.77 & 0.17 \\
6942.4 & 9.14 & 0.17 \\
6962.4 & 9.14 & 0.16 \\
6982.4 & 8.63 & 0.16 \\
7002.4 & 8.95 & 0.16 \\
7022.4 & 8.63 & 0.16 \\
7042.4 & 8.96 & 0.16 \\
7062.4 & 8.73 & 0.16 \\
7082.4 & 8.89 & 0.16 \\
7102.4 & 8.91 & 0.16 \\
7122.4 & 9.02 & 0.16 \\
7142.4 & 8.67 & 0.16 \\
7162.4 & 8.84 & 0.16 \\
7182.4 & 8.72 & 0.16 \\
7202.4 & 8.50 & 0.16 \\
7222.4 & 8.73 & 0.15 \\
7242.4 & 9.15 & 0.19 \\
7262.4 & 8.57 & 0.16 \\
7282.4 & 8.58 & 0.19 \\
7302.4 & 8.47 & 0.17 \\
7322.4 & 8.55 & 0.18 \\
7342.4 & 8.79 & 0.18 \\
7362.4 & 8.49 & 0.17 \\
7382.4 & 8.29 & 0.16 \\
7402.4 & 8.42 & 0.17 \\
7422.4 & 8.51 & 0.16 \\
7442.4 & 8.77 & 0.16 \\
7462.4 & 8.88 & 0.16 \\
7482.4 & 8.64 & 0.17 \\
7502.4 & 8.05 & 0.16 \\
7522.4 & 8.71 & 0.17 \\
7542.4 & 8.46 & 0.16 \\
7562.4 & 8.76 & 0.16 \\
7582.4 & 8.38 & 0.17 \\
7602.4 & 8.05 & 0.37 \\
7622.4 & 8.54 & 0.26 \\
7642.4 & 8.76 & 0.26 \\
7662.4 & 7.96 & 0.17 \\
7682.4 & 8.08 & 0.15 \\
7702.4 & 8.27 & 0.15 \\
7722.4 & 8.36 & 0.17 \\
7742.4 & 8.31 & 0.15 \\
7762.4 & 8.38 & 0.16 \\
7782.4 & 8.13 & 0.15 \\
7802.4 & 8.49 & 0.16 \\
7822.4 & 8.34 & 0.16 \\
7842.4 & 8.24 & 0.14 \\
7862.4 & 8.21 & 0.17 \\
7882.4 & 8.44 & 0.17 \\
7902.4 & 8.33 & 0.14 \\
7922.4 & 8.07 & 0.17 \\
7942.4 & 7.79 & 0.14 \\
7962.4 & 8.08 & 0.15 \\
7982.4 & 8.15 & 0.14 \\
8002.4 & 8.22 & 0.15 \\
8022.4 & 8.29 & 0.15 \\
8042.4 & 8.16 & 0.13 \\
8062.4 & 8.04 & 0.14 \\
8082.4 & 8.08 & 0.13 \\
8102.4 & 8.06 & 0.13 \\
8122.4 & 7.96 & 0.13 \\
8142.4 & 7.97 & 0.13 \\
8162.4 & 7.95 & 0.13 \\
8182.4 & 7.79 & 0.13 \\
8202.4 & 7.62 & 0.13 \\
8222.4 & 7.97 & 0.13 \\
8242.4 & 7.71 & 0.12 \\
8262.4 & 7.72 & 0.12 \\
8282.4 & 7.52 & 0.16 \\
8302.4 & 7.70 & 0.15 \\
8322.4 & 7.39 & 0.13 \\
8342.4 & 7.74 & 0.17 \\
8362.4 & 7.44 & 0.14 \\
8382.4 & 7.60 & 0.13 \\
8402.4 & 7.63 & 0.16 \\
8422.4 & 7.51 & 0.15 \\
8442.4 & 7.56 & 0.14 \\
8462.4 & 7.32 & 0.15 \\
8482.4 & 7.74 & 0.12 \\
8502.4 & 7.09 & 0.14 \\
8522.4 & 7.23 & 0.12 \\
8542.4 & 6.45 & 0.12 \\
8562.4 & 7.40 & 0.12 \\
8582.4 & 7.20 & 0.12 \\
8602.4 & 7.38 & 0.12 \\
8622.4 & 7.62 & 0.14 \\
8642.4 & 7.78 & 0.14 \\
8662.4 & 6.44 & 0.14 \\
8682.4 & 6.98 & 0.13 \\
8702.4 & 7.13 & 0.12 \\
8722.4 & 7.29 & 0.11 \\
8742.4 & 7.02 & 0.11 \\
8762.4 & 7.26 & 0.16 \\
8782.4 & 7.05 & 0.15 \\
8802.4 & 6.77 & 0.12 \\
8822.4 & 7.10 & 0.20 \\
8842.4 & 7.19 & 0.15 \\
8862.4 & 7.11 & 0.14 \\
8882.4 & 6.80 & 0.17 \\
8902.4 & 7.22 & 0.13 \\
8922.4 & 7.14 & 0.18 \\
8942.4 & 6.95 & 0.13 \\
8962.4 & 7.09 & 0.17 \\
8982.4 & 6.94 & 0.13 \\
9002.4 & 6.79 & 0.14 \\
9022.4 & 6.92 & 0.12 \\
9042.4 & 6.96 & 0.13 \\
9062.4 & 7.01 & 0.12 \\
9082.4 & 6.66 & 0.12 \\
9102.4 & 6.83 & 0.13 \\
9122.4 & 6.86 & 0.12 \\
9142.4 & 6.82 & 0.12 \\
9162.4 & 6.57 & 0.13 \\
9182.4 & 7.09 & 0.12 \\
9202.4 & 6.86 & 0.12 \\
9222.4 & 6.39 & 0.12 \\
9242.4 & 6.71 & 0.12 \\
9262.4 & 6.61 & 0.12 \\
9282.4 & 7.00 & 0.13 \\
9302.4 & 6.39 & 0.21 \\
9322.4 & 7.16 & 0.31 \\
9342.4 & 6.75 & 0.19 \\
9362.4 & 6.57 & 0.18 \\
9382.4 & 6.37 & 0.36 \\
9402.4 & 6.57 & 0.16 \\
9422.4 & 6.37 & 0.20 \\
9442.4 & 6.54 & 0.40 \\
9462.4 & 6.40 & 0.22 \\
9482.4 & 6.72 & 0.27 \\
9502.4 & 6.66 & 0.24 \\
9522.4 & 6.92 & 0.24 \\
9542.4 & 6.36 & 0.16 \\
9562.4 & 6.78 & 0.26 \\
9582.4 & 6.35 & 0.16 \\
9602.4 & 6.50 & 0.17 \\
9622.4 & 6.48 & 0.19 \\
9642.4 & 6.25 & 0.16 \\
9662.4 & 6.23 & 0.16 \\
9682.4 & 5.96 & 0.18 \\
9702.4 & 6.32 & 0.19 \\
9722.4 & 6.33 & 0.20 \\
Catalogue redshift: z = 0.000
